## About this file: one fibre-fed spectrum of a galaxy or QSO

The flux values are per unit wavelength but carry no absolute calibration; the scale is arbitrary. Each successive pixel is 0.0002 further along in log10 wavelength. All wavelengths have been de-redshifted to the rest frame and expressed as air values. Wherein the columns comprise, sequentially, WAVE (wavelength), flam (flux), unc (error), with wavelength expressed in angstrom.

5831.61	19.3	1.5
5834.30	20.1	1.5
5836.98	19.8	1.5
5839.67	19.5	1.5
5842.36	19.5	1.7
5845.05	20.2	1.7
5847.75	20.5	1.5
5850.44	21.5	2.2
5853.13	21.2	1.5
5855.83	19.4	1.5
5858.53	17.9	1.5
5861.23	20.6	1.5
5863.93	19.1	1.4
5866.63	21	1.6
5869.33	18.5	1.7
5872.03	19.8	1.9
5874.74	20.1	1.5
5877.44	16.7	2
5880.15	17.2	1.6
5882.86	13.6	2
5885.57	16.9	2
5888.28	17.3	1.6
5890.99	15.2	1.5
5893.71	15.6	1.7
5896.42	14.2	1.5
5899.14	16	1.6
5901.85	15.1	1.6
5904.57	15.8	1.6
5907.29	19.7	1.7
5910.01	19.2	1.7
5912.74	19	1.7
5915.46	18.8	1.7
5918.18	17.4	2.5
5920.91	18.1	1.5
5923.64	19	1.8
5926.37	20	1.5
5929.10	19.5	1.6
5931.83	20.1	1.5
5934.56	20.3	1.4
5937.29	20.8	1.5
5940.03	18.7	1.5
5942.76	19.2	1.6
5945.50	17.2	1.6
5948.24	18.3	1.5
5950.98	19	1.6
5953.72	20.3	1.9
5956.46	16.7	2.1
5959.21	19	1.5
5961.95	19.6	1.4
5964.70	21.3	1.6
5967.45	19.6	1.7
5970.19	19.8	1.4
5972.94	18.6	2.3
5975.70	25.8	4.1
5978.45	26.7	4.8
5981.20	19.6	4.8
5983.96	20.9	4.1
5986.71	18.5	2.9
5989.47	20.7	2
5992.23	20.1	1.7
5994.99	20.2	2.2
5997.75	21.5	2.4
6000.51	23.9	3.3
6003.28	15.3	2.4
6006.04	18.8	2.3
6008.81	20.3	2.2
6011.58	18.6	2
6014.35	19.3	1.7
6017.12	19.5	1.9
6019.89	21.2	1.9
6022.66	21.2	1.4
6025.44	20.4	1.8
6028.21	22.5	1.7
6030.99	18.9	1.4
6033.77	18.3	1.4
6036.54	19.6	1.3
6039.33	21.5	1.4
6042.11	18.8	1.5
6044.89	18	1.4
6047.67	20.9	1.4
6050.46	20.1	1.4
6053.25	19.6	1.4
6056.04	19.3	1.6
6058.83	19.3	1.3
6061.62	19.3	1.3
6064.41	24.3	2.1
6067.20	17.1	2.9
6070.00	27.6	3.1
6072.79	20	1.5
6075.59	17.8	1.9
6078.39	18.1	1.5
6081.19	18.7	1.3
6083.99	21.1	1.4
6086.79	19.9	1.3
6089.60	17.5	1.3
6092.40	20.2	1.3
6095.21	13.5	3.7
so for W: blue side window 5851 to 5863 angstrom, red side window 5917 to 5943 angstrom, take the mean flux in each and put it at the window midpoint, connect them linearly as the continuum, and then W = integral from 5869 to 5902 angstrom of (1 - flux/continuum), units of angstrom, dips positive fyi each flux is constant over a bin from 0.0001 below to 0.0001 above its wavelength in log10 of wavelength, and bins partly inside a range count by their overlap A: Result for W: 5.1 angstrom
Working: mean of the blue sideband 19.9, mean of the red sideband 19.3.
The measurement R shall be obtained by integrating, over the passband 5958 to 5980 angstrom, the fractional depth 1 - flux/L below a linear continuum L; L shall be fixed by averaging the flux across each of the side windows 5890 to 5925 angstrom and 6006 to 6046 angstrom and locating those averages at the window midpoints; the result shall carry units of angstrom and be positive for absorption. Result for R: -3.2 angstrom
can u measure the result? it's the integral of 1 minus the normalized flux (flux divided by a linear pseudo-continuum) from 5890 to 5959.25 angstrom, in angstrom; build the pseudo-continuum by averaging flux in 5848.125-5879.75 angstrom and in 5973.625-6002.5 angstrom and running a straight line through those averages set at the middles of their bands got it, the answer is 8.08 angstrom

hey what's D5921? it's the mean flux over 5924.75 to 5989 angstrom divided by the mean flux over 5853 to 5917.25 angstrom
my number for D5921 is 1.13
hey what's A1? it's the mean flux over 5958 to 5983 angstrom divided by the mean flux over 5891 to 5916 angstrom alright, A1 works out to 1.25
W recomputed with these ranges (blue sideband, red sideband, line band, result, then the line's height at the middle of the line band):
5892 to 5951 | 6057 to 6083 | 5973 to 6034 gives -3.9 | 19.3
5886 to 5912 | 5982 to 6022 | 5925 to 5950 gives -2.2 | 17.8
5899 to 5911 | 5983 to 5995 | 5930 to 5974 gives -1.2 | 18.8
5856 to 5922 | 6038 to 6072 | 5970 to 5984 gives -2.2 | 19.1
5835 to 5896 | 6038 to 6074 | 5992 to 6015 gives 0.2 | 19.9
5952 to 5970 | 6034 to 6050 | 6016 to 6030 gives -0.9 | 19.6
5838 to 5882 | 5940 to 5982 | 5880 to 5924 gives 6.3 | 19.7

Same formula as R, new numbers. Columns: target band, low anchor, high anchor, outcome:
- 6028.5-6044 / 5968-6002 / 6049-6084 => 0.7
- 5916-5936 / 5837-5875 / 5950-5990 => 1.0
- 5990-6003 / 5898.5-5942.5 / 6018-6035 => -0.6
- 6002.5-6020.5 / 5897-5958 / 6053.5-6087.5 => 0.4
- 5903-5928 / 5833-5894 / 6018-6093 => 0.8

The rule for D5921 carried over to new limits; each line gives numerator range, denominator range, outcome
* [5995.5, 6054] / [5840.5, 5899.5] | 1.09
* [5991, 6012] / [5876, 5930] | 1.16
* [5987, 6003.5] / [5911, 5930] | 1.09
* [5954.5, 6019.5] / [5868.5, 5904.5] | 1.22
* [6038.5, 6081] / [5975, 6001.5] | 0.93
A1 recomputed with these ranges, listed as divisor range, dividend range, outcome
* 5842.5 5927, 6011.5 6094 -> 1.10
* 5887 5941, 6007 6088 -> 1.11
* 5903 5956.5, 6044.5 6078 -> 1.07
